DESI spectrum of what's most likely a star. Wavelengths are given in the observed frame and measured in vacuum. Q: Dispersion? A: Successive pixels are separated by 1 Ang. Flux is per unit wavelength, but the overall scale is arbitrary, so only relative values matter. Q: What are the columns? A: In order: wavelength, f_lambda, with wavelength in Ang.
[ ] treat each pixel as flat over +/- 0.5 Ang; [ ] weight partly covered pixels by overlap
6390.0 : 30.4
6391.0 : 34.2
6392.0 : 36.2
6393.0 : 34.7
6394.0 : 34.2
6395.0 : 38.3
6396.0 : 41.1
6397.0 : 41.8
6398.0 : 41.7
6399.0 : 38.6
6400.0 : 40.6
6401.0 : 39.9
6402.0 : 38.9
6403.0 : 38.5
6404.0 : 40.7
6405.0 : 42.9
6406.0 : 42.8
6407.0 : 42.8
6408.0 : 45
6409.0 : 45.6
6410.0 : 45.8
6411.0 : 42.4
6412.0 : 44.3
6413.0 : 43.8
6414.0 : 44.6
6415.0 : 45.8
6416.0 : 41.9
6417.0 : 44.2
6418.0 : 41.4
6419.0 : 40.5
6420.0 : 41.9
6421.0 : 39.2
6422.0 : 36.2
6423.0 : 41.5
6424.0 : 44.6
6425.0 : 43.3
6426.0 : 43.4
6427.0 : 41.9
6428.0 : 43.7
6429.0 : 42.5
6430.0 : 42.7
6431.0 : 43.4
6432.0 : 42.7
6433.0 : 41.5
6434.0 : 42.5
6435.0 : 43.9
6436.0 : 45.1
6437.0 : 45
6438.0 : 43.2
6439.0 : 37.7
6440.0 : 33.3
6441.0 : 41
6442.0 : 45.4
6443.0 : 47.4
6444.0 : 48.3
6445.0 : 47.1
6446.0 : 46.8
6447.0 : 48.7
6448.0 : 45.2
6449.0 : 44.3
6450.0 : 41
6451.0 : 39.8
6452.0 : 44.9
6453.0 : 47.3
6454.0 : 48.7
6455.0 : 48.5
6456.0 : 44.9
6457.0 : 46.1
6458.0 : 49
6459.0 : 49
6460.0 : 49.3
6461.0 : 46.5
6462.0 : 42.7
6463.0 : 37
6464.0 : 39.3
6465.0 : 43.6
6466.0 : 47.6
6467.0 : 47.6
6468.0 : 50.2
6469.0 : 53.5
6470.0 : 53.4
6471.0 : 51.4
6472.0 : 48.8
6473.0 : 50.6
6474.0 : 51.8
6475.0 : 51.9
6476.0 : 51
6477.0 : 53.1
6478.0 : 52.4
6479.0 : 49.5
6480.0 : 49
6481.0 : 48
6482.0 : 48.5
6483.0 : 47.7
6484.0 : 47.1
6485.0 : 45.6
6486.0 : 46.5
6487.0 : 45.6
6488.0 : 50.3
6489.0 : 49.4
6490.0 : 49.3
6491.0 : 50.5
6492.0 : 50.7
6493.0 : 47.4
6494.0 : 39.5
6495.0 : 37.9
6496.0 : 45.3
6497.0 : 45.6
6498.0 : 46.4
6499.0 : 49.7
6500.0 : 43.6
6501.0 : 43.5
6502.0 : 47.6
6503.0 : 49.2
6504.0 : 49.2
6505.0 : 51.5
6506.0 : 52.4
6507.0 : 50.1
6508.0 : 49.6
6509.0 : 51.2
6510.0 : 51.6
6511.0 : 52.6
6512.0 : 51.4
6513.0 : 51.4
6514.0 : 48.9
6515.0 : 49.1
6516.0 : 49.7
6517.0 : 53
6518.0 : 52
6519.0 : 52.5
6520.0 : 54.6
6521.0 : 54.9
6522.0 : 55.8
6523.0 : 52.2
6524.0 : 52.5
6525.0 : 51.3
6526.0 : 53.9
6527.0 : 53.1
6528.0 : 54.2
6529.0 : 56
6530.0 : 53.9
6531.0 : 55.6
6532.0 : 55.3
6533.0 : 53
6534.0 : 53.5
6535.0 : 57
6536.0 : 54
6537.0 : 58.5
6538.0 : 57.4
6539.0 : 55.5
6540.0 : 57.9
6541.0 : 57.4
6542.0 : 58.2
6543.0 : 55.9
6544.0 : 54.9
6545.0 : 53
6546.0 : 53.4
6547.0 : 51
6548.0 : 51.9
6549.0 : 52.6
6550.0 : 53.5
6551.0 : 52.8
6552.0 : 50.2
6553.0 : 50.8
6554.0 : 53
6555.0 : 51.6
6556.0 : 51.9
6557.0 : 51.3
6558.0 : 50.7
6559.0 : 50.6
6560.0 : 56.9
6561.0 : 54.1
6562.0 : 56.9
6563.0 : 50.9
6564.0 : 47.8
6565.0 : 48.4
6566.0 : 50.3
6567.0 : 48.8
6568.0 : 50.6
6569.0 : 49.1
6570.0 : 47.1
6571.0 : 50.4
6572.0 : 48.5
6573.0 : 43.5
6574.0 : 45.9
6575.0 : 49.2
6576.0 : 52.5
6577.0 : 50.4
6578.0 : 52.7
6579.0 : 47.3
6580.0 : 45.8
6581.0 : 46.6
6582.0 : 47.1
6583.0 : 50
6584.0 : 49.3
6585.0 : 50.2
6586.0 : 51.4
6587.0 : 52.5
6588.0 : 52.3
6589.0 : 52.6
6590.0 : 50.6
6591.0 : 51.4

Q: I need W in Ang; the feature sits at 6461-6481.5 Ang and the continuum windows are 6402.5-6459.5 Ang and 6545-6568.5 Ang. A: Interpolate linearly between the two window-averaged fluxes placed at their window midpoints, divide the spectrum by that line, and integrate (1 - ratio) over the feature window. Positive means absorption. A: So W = -1.0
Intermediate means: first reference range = 43.6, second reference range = 51.8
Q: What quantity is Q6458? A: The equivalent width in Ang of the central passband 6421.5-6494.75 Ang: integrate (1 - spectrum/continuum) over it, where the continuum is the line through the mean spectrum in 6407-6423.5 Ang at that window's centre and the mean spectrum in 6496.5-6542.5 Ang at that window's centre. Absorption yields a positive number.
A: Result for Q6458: 1.17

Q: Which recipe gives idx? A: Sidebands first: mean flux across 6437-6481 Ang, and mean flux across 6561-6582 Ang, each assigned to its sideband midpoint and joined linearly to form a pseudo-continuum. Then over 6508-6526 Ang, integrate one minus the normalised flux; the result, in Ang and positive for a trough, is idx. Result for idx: -1.5 Ang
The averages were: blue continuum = 46.7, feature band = 52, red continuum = 49.2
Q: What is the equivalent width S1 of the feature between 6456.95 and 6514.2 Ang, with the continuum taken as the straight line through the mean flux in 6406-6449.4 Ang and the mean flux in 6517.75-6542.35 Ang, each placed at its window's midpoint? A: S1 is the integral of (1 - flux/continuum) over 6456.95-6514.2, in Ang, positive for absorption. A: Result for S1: 1.7 Ang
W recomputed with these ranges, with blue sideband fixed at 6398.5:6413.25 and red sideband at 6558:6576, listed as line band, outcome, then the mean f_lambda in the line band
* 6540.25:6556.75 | -1.4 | 53.3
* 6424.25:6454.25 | 0.1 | 43.7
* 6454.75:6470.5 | -0.6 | 46.7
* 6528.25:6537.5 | -1.3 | 55.2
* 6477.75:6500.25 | -0.5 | 47.2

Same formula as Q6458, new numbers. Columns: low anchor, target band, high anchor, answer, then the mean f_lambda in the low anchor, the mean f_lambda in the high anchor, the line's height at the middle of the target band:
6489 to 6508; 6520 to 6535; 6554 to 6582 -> -1.7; 47.3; 50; 48.4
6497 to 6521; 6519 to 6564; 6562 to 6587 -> -3.9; 50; 49.1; 49.6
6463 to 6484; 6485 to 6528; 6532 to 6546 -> 2.4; 49.1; 55.8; 52.4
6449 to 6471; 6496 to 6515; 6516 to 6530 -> 0.9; 46.3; 53.4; 51.4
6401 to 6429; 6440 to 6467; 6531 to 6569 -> 0.2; 42.5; 53.3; 45.5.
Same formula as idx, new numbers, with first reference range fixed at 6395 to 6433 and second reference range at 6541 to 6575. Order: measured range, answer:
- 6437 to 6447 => 0.1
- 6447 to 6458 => -0.2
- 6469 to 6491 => -1.5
